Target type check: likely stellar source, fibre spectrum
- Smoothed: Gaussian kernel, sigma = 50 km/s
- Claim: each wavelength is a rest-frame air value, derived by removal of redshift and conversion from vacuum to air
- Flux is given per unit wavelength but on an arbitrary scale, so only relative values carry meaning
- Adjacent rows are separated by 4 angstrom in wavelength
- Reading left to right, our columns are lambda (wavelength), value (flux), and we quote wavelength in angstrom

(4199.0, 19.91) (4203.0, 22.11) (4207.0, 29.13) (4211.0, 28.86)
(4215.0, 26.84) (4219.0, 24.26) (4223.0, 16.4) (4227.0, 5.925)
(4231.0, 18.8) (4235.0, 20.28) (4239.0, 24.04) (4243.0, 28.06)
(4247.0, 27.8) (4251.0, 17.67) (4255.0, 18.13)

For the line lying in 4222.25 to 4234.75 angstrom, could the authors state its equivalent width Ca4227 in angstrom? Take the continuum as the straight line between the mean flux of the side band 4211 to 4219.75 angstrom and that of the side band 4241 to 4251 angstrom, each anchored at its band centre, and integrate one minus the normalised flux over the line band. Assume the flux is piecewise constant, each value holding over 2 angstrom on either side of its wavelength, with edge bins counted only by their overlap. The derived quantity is 5.7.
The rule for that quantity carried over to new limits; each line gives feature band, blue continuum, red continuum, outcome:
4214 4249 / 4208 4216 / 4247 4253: 4.22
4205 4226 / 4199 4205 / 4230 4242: -2.59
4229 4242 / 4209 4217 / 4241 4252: 2.20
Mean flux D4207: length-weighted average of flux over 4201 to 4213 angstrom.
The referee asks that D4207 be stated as 26.7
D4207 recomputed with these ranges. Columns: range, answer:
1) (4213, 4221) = 25.6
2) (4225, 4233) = 12.4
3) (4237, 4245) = 26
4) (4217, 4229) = 15.5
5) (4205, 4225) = 25.1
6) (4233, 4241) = 22.2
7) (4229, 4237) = 19.5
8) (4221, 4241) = 17.1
